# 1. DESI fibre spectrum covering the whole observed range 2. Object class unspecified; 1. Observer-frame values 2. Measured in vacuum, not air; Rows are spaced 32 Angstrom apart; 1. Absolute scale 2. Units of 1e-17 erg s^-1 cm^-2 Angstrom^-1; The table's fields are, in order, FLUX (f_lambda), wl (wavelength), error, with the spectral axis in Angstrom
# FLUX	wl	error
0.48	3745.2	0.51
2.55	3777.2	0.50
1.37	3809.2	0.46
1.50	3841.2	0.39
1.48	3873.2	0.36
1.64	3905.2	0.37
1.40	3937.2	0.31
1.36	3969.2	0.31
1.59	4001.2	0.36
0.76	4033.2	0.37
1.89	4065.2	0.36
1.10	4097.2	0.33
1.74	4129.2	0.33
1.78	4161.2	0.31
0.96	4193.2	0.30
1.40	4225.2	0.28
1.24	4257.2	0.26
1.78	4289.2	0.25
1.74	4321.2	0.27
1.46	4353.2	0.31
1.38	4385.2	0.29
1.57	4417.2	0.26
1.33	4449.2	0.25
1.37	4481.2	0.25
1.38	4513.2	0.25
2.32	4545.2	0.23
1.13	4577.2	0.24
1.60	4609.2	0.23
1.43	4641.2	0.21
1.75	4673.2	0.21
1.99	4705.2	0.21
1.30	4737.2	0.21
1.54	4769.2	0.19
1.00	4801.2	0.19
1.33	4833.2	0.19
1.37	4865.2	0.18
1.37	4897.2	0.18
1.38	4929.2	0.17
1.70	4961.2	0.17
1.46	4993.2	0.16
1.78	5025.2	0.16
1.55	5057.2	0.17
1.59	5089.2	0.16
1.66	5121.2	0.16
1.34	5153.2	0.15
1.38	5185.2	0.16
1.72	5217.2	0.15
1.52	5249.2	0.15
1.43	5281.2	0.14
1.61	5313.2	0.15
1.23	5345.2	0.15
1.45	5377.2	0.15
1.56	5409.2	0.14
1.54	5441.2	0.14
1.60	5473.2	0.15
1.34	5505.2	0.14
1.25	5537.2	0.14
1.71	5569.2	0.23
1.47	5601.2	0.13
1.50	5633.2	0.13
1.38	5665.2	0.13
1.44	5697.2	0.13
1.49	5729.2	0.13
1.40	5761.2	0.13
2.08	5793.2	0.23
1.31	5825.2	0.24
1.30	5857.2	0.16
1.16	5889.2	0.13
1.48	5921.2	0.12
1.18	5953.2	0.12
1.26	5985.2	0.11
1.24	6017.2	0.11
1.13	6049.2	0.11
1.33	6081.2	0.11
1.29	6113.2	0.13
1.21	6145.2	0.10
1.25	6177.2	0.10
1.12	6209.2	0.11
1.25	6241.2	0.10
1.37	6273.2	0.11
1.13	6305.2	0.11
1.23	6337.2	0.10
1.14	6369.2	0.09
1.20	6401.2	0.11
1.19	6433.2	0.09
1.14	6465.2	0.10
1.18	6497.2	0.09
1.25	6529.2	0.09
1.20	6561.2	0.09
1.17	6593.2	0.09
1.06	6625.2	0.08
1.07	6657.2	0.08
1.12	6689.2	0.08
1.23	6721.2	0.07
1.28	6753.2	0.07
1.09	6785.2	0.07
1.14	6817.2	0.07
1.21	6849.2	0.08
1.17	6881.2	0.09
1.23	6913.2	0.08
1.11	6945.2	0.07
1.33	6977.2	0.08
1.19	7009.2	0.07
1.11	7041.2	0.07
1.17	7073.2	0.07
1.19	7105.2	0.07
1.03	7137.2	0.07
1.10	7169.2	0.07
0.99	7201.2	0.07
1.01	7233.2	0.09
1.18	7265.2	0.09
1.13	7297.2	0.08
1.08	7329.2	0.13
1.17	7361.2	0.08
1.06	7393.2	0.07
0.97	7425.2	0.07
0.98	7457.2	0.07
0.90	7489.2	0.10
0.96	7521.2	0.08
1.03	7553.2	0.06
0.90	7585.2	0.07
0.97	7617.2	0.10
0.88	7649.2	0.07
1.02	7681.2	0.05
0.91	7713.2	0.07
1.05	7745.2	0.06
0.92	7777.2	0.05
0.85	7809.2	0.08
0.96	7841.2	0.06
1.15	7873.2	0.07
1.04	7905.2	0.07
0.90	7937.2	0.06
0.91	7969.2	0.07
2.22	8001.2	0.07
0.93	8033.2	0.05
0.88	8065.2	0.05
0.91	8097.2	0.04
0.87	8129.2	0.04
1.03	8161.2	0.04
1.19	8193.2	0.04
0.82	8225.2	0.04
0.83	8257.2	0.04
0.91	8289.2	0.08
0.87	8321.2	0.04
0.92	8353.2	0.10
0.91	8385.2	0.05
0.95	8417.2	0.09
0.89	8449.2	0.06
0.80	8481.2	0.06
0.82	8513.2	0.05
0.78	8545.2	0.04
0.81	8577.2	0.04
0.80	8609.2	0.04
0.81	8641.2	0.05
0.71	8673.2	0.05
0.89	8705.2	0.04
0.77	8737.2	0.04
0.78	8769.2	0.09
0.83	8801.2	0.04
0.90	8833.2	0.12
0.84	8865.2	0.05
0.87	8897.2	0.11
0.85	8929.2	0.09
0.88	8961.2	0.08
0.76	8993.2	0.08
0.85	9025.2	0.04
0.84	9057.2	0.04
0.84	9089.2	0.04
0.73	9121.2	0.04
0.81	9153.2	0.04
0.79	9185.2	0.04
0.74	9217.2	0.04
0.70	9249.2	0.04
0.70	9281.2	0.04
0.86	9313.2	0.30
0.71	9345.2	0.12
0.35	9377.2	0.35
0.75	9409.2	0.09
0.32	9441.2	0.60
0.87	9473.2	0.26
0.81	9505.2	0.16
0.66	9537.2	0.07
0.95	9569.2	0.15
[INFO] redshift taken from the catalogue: 0.22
